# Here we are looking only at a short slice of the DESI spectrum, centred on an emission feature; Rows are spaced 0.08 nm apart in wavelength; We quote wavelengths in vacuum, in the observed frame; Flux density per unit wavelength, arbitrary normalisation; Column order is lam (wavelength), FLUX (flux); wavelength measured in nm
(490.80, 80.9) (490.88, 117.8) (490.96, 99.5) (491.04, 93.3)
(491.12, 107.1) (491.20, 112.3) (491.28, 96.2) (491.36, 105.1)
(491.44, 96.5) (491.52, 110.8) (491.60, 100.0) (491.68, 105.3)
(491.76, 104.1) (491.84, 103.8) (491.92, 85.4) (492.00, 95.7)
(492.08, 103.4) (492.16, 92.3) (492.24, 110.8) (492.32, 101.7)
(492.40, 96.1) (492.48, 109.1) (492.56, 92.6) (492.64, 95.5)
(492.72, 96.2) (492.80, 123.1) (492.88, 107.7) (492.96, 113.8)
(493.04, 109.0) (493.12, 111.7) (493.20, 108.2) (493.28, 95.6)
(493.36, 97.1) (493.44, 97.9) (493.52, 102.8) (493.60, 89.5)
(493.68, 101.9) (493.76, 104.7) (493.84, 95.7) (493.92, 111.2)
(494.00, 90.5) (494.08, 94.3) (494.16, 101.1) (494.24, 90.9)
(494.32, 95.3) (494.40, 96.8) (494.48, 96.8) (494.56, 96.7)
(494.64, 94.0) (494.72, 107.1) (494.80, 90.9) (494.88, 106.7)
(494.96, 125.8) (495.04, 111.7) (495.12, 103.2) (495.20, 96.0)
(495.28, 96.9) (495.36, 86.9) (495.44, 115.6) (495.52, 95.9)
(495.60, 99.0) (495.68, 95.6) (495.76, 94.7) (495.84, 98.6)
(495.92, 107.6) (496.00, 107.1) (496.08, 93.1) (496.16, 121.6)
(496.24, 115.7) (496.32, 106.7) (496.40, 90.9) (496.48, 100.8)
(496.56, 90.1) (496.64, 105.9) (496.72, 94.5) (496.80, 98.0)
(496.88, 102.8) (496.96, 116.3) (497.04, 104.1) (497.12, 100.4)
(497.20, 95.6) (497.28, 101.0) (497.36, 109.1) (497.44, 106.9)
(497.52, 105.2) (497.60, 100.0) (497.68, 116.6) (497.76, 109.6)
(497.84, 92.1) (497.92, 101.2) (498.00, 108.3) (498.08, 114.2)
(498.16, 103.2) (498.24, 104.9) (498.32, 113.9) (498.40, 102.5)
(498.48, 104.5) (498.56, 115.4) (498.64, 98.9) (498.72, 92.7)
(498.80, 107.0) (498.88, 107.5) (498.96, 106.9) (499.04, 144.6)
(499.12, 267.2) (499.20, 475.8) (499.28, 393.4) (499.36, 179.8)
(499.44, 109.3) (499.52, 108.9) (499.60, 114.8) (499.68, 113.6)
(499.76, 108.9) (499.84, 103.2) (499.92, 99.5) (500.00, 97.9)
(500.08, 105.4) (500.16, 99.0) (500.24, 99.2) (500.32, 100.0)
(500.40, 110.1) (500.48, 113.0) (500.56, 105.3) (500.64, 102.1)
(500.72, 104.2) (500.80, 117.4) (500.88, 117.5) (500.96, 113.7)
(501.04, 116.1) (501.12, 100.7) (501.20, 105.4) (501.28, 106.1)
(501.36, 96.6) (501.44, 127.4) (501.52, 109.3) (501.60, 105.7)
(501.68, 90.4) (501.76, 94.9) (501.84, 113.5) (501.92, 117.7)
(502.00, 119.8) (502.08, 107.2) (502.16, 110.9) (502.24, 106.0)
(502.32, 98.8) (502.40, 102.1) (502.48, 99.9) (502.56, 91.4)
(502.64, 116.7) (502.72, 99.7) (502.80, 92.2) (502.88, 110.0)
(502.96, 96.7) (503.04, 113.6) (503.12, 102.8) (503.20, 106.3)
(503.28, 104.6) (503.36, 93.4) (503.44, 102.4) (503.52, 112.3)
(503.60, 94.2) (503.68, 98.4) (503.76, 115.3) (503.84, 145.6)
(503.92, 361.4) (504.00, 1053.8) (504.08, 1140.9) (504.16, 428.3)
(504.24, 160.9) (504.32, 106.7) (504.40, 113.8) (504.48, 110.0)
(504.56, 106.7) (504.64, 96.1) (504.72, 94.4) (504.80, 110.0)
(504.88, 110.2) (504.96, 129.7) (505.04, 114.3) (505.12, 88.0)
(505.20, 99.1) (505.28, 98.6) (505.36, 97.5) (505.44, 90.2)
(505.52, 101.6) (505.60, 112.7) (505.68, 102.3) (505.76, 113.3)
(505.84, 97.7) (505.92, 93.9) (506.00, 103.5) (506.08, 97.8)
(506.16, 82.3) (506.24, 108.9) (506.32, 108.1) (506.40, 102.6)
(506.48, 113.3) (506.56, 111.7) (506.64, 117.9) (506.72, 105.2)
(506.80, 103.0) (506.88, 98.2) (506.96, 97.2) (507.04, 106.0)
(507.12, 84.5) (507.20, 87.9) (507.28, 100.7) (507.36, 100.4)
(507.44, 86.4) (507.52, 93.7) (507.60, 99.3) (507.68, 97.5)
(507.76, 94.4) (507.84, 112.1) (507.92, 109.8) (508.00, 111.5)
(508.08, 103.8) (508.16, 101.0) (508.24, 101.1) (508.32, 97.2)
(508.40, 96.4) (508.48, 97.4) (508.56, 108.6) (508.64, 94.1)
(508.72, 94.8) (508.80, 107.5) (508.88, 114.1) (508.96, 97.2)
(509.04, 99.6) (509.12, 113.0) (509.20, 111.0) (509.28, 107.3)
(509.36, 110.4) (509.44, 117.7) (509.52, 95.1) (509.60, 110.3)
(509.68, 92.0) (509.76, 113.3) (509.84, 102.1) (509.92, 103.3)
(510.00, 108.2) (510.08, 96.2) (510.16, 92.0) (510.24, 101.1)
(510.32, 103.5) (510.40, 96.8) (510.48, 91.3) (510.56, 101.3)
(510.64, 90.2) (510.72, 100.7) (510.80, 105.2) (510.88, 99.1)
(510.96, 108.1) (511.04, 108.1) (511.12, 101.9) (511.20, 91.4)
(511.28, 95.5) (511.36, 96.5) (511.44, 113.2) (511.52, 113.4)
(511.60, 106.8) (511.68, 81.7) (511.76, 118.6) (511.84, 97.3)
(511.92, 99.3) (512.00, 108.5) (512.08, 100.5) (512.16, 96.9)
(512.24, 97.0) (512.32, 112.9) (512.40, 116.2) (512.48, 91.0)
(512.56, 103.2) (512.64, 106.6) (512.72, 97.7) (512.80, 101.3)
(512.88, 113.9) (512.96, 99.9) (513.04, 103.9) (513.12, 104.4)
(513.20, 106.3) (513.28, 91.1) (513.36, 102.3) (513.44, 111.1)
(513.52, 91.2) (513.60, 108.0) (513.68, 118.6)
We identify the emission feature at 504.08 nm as [O III] 5007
